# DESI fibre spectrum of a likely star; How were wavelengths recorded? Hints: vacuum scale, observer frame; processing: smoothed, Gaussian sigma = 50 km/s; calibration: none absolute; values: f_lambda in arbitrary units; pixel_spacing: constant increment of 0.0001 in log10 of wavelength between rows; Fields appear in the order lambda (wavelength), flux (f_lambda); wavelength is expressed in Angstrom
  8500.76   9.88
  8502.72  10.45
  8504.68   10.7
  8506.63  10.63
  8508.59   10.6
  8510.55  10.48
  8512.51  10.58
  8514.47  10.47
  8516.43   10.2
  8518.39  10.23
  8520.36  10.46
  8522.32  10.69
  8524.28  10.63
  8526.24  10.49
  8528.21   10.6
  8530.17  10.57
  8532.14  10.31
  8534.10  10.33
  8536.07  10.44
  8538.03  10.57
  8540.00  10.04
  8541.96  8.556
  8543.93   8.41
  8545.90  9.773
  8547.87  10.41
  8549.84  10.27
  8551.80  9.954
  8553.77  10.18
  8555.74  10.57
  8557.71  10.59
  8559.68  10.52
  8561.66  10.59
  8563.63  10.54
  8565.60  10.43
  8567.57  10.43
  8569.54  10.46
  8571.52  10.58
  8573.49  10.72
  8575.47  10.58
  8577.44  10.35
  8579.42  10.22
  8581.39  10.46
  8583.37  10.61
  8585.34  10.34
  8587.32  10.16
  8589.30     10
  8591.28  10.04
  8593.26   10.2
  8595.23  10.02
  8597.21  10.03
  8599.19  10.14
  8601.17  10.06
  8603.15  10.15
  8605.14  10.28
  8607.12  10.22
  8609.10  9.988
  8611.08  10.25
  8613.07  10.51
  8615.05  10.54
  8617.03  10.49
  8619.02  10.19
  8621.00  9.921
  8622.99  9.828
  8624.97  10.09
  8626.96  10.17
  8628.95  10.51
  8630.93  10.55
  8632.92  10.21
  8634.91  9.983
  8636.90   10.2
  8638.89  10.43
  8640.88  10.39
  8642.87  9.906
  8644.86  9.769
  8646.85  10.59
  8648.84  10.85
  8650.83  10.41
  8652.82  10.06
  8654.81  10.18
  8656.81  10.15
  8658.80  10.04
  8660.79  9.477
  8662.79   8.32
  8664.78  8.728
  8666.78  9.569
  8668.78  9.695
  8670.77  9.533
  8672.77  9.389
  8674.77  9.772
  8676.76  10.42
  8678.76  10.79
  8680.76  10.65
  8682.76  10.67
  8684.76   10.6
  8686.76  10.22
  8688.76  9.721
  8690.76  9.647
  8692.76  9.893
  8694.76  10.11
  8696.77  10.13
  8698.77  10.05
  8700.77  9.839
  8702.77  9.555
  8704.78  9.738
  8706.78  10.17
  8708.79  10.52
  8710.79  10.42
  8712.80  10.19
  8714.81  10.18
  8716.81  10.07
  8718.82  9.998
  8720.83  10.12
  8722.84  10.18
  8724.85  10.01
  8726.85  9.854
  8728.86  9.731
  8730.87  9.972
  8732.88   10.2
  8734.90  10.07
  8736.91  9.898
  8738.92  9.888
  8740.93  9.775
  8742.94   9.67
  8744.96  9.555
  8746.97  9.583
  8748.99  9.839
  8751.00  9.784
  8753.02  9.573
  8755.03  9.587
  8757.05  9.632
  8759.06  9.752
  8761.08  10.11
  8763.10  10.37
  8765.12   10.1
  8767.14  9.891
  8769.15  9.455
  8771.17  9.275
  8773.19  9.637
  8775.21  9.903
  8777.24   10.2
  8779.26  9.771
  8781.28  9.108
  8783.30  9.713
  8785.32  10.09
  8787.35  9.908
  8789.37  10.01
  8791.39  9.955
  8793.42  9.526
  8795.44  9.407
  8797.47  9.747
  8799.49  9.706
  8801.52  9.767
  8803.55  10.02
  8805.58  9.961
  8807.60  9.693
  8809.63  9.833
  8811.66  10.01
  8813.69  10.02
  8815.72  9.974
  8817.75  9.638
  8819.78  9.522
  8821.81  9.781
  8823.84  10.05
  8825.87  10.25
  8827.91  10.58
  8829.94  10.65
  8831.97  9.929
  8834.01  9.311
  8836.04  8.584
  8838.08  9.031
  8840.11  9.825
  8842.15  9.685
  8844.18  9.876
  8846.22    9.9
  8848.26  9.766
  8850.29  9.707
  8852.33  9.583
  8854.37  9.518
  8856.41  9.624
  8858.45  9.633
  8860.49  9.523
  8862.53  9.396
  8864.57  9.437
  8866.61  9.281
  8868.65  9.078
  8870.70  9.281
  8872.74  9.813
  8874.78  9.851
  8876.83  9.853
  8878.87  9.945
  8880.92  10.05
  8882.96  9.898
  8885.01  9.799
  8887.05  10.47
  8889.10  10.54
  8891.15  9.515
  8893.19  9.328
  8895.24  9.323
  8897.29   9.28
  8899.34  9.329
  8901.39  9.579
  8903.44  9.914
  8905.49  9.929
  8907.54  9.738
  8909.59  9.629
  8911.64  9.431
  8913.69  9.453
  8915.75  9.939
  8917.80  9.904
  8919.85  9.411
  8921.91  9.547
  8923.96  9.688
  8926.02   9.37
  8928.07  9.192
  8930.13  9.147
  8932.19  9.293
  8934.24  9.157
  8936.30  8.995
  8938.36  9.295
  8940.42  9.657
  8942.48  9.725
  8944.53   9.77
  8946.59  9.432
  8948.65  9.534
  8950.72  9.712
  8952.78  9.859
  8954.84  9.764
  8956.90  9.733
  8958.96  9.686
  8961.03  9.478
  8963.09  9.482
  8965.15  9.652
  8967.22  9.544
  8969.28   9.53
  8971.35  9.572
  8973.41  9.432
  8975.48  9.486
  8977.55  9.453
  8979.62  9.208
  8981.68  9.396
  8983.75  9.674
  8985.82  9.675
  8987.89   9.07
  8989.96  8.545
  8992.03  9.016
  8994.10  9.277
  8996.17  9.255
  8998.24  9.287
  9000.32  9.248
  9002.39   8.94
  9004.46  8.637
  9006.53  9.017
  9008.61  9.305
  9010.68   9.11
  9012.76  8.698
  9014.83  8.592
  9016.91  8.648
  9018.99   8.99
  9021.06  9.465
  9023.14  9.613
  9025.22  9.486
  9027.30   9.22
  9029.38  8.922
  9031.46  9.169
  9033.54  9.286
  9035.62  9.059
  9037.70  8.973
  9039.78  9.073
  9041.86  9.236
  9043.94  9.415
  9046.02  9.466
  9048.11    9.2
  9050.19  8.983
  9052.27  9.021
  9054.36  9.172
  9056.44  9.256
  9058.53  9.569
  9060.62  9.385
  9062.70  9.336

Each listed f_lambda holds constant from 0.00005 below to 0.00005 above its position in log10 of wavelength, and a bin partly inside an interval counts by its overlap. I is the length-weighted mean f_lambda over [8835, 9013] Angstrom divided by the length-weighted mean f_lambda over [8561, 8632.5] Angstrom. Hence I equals 0.92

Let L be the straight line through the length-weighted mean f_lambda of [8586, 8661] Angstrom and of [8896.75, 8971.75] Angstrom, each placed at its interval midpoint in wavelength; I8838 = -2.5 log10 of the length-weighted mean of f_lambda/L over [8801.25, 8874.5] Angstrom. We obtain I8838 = 0.005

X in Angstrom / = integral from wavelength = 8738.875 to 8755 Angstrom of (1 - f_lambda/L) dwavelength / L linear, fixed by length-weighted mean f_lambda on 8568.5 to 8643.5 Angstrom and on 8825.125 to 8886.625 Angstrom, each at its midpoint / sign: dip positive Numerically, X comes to 0.4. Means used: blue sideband 10.3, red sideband 9.69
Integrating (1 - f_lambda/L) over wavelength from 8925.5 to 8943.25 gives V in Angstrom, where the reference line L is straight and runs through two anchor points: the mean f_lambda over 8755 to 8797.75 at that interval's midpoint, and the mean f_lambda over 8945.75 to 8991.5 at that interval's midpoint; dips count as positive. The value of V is 0.4 Angstrom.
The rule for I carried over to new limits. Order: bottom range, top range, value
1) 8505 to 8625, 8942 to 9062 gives 0.90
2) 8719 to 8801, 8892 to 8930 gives 0.97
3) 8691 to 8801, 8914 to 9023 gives 0.95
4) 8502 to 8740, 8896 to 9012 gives 0.93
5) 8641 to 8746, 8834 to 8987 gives 0.96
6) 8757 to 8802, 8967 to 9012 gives 0.94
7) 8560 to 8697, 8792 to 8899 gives 0.96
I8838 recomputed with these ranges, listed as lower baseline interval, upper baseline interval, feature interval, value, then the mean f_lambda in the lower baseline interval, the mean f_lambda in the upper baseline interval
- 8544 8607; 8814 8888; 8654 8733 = 0.009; 10.3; 9.73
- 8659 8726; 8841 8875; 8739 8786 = 0.004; 9.95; 9.58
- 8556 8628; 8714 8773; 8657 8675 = 0.076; 10.3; 9.86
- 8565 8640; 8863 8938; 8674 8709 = -0.007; 10.3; 9.59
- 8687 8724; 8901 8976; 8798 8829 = -0.012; 10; 9.56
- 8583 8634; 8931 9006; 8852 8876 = 0.015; 10.2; 9.4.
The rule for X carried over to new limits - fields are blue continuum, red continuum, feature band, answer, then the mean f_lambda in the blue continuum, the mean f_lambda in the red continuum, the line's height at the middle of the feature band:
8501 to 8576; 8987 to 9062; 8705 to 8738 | -0.7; 10.3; 9.13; 9.88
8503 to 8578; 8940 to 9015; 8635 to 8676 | 0.8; 10.3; 9.37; 10.1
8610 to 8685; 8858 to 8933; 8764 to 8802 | 0.3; 10.1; 9.62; 9.83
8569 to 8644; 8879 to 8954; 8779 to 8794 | 0.2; 10.3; 9.61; 9.88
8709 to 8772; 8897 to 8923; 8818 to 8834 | -0.4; 9.9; 9.63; 9.77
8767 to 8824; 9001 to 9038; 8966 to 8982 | -0.4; 9.77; 9.07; 9.21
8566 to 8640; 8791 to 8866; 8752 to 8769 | 0.1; 10.3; 9.74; 9.9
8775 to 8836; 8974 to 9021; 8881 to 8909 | -0.7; 9.85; 9.12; 9.51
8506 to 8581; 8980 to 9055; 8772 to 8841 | -0.9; 10.3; 9.14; 9.67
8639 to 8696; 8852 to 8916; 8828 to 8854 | 0.1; 9.99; 9.65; 9.72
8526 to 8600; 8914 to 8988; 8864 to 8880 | 0.2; 10.2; 9.52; 9.67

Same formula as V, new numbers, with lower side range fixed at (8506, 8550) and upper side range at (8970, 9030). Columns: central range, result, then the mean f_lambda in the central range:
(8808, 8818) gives -0.31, 9.9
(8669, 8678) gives 0.11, 9.8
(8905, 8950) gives -0.78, 9.51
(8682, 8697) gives -0.35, 10.1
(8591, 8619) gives -0.39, 10.2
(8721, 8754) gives -0.28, 9.86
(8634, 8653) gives -0.54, 10.3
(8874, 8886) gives -0.57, 9.9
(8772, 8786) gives -0.12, 9.76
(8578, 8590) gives -0.22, 10.3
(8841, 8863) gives -0.34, 9.66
